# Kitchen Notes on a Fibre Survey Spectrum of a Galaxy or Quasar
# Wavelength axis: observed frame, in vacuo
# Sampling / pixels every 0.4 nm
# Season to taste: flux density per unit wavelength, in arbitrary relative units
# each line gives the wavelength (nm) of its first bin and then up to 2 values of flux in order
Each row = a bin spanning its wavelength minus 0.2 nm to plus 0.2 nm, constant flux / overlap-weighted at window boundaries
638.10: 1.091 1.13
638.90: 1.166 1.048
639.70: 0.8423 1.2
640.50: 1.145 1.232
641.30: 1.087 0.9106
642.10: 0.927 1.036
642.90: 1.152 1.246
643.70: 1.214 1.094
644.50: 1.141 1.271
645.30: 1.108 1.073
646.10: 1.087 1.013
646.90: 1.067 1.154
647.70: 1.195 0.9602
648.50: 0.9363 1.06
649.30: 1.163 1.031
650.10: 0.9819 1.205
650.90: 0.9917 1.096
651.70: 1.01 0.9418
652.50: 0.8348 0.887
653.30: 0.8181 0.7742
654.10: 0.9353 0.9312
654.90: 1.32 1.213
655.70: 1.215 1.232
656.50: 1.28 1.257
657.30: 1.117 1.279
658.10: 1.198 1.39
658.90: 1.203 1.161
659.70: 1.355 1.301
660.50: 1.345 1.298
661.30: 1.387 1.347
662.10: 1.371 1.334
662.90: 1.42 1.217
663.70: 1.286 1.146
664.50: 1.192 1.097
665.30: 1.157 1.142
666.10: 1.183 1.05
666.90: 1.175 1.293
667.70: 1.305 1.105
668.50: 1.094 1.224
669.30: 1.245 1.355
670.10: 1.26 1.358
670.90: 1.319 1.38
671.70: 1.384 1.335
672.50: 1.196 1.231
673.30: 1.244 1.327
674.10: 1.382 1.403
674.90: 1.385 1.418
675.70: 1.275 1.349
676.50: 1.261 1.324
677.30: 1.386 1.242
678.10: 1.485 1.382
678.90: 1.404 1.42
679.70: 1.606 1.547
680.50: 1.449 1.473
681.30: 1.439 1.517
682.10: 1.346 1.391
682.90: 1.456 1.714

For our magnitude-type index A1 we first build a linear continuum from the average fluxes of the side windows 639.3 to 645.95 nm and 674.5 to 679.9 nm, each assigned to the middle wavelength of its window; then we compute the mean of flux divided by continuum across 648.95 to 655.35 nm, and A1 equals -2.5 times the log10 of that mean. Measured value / 0.17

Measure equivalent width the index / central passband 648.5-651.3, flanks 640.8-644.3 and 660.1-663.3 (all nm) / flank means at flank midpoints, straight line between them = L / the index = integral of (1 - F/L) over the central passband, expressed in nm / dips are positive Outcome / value 0.300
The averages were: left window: 1.1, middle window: 1.06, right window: 1.35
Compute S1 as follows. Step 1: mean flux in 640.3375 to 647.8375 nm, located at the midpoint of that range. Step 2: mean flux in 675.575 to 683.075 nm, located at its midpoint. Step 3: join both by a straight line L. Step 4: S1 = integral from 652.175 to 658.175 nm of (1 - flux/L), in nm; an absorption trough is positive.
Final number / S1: 0.63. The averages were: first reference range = 1.11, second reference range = 1.41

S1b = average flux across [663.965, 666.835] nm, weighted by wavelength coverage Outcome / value 1.14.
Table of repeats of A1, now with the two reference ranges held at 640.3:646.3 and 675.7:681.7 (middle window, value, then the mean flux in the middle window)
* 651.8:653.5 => 0.33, 0.879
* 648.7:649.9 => 0.08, 1.08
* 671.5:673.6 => 0.06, 1.28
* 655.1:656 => 0.00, 1.22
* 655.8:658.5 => -0.01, 1.24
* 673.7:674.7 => 0.00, 1.38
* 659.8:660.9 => -0.05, 1.32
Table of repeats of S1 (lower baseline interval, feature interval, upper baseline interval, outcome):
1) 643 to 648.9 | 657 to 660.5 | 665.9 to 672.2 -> -0.196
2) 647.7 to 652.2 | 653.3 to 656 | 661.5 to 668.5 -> 0.117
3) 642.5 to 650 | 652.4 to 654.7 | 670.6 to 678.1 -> 0.591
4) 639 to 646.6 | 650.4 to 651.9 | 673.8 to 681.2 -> 0.132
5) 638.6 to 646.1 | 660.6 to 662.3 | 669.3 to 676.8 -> -0.150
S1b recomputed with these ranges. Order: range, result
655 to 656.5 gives 1.23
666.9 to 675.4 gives 1.29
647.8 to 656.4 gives 1.03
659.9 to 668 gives 1.25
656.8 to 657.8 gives 1.21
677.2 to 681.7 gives 1.44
